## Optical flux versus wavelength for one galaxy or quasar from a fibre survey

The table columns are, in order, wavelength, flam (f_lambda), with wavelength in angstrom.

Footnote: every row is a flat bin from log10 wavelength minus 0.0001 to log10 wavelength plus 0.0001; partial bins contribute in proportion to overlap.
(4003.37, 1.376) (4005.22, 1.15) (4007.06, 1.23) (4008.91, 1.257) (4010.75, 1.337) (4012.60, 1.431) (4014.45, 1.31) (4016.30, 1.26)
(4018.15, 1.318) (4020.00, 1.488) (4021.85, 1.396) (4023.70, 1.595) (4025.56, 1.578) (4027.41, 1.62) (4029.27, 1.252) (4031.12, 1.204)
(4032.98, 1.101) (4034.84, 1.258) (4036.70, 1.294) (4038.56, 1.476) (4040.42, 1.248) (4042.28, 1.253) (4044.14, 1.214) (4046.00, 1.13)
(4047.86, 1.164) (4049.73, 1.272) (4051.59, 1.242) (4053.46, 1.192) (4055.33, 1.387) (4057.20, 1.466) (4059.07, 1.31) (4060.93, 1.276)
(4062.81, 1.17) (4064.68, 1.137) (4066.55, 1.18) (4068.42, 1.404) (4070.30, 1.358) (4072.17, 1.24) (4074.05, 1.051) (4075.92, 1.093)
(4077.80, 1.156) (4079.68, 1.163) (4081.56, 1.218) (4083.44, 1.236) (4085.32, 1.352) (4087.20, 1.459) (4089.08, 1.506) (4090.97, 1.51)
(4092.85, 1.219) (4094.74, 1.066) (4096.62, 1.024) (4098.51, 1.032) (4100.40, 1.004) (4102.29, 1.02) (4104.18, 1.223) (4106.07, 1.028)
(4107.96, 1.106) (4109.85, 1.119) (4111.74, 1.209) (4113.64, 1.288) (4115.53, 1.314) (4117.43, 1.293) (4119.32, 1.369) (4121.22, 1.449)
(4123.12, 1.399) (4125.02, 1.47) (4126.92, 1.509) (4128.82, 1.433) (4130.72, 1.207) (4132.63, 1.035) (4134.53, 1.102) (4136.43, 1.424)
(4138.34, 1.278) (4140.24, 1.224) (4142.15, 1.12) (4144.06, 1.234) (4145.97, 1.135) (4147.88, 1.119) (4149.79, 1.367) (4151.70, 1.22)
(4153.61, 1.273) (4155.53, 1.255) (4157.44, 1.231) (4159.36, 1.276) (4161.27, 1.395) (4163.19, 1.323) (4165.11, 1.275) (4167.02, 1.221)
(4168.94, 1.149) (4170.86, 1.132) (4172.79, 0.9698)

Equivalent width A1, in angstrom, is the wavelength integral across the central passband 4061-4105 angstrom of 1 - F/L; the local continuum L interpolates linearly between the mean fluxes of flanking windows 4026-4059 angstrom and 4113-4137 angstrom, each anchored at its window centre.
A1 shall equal 3.24 angstrom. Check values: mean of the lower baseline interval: 1.29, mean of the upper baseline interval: 1.33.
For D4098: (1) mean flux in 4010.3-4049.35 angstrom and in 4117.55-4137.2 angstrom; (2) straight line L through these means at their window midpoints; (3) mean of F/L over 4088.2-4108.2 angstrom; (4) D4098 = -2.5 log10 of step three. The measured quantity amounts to 0.15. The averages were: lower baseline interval 1.33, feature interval 1.16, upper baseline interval 1.34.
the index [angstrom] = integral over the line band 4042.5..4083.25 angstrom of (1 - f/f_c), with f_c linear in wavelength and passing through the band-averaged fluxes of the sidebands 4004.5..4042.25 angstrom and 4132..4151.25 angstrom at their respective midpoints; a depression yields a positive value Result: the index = 2.0 angstrom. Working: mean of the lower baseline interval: 1.34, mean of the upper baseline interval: 1.21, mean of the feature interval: 1.23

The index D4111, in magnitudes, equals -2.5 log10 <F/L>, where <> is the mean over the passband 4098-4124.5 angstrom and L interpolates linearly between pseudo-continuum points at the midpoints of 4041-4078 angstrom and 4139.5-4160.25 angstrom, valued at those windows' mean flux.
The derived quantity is 0.015 mag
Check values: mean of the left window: 1.24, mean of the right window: 1.22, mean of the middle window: 1.21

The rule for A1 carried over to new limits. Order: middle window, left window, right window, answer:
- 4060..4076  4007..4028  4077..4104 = 0.7 angstrom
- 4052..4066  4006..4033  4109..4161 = 0.6 angstrom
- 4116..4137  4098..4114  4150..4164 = -2.7 angstrom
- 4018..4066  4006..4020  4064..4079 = -1.8 angstrom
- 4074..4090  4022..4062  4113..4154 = 0.5 angstrom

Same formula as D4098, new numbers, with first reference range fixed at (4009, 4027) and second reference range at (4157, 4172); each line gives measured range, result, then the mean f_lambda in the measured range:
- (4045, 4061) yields 0.08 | 1.27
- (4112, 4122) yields -0.03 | 1.33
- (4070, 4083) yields 0.15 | 1.18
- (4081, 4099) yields 0.05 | 1.27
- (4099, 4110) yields 0.21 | 1.08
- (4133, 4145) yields 0.05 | 1.22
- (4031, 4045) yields 0.11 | 1.26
